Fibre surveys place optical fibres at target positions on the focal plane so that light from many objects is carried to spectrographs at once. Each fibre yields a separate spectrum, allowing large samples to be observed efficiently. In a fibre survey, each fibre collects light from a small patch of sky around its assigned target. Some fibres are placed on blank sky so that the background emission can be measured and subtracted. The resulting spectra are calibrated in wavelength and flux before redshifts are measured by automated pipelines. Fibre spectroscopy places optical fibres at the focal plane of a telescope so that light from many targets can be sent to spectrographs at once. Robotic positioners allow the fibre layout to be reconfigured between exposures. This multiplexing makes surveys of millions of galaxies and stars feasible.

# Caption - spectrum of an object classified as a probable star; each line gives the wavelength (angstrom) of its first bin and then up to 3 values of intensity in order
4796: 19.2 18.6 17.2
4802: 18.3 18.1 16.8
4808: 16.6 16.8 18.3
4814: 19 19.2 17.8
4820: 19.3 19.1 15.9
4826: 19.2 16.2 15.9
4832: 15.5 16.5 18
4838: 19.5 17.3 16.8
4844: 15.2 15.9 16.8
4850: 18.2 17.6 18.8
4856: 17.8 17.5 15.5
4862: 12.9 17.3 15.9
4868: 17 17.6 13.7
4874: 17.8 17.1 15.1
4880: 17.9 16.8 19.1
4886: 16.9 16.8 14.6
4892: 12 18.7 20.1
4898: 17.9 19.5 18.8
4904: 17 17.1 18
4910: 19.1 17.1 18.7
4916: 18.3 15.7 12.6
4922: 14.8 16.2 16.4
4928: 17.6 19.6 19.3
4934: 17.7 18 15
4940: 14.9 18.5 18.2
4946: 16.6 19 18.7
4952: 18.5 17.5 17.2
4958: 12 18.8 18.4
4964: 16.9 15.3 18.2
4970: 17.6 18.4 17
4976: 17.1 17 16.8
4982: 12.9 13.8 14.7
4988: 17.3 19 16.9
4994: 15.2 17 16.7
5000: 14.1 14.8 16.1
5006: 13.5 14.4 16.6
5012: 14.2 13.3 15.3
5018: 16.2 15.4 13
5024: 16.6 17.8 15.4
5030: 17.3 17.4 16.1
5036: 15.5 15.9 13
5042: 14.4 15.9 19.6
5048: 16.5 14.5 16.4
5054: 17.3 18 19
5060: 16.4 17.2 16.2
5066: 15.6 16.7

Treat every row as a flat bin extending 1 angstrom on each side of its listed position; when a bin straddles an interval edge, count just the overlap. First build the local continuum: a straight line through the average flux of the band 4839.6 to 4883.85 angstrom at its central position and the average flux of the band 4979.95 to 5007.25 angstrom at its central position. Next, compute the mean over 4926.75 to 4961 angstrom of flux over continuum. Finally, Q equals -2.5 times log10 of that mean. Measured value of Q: -0.10 mag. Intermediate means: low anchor 16.7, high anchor 15.6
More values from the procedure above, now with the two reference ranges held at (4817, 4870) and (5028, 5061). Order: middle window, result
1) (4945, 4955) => -0.084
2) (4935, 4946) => -0.009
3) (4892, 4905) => -0.079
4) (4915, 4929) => 0.058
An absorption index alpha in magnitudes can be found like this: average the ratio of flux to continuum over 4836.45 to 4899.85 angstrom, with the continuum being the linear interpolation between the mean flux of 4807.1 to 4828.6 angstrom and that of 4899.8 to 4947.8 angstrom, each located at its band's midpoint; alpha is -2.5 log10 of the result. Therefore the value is 0.048 mag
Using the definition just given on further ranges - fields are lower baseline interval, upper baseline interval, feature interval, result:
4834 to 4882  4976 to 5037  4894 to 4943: -0.07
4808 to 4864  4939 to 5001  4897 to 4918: -0.06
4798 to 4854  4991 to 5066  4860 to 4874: 0.09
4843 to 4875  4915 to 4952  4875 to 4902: -0.02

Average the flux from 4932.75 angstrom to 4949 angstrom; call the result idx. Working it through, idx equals 17.3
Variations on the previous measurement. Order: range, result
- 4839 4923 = 16.9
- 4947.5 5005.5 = 16.6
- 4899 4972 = 17.3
